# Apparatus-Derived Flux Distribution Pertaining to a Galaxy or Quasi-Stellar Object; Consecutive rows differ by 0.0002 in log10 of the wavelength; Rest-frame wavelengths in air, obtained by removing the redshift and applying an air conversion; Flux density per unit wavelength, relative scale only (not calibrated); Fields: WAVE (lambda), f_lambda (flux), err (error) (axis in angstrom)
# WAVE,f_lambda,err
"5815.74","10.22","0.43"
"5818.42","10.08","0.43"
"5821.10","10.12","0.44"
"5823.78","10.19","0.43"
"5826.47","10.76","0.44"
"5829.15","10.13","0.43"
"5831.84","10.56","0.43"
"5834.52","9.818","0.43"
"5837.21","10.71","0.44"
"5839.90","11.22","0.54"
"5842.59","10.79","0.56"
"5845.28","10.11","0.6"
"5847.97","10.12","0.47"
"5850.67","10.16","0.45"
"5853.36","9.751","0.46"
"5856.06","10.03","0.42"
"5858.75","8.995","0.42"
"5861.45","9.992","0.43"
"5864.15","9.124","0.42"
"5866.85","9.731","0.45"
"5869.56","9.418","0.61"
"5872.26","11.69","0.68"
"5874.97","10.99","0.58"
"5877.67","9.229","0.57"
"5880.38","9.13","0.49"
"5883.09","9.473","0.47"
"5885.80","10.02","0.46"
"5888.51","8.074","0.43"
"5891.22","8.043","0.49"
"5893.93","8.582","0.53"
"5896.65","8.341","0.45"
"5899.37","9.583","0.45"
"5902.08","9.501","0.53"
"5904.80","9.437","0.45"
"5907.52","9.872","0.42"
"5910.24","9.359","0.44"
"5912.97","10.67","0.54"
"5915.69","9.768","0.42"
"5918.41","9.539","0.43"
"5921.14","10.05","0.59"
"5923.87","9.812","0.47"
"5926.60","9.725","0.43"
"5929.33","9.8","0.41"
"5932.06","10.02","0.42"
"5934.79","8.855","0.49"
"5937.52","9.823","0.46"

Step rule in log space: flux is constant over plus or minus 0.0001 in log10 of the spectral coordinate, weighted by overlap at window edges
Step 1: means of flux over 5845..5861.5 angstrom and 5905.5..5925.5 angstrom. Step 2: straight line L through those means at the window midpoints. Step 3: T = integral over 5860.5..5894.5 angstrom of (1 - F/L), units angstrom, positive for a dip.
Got 1.2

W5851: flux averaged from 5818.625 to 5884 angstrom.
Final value 10.1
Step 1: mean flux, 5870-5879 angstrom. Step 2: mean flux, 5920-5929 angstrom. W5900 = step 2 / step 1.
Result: 0.94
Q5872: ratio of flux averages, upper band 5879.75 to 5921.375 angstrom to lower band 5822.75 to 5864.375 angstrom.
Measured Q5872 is 0.9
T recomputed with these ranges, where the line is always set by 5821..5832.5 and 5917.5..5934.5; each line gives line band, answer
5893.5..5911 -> 1.13 angstrom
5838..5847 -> -0.37 angstrom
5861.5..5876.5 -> -0.08 angstrom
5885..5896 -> 1.53 angstrom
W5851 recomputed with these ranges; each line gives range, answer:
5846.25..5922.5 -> 9.6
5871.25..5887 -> 10.1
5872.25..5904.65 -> 9.29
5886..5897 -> 8.44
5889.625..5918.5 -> 9.32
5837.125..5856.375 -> 10.4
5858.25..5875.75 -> 10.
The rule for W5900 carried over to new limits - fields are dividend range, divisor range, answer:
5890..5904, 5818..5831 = 0.86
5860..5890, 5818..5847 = 0.93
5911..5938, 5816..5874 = 0.96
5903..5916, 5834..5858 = 0.95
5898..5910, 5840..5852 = 0.92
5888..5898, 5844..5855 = 0.82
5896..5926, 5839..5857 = 0.94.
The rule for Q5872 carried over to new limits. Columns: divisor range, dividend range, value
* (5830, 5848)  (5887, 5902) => 0.82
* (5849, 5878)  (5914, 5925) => 0.99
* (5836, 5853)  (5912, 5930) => 0.95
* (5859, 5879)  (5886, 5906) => 0.89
